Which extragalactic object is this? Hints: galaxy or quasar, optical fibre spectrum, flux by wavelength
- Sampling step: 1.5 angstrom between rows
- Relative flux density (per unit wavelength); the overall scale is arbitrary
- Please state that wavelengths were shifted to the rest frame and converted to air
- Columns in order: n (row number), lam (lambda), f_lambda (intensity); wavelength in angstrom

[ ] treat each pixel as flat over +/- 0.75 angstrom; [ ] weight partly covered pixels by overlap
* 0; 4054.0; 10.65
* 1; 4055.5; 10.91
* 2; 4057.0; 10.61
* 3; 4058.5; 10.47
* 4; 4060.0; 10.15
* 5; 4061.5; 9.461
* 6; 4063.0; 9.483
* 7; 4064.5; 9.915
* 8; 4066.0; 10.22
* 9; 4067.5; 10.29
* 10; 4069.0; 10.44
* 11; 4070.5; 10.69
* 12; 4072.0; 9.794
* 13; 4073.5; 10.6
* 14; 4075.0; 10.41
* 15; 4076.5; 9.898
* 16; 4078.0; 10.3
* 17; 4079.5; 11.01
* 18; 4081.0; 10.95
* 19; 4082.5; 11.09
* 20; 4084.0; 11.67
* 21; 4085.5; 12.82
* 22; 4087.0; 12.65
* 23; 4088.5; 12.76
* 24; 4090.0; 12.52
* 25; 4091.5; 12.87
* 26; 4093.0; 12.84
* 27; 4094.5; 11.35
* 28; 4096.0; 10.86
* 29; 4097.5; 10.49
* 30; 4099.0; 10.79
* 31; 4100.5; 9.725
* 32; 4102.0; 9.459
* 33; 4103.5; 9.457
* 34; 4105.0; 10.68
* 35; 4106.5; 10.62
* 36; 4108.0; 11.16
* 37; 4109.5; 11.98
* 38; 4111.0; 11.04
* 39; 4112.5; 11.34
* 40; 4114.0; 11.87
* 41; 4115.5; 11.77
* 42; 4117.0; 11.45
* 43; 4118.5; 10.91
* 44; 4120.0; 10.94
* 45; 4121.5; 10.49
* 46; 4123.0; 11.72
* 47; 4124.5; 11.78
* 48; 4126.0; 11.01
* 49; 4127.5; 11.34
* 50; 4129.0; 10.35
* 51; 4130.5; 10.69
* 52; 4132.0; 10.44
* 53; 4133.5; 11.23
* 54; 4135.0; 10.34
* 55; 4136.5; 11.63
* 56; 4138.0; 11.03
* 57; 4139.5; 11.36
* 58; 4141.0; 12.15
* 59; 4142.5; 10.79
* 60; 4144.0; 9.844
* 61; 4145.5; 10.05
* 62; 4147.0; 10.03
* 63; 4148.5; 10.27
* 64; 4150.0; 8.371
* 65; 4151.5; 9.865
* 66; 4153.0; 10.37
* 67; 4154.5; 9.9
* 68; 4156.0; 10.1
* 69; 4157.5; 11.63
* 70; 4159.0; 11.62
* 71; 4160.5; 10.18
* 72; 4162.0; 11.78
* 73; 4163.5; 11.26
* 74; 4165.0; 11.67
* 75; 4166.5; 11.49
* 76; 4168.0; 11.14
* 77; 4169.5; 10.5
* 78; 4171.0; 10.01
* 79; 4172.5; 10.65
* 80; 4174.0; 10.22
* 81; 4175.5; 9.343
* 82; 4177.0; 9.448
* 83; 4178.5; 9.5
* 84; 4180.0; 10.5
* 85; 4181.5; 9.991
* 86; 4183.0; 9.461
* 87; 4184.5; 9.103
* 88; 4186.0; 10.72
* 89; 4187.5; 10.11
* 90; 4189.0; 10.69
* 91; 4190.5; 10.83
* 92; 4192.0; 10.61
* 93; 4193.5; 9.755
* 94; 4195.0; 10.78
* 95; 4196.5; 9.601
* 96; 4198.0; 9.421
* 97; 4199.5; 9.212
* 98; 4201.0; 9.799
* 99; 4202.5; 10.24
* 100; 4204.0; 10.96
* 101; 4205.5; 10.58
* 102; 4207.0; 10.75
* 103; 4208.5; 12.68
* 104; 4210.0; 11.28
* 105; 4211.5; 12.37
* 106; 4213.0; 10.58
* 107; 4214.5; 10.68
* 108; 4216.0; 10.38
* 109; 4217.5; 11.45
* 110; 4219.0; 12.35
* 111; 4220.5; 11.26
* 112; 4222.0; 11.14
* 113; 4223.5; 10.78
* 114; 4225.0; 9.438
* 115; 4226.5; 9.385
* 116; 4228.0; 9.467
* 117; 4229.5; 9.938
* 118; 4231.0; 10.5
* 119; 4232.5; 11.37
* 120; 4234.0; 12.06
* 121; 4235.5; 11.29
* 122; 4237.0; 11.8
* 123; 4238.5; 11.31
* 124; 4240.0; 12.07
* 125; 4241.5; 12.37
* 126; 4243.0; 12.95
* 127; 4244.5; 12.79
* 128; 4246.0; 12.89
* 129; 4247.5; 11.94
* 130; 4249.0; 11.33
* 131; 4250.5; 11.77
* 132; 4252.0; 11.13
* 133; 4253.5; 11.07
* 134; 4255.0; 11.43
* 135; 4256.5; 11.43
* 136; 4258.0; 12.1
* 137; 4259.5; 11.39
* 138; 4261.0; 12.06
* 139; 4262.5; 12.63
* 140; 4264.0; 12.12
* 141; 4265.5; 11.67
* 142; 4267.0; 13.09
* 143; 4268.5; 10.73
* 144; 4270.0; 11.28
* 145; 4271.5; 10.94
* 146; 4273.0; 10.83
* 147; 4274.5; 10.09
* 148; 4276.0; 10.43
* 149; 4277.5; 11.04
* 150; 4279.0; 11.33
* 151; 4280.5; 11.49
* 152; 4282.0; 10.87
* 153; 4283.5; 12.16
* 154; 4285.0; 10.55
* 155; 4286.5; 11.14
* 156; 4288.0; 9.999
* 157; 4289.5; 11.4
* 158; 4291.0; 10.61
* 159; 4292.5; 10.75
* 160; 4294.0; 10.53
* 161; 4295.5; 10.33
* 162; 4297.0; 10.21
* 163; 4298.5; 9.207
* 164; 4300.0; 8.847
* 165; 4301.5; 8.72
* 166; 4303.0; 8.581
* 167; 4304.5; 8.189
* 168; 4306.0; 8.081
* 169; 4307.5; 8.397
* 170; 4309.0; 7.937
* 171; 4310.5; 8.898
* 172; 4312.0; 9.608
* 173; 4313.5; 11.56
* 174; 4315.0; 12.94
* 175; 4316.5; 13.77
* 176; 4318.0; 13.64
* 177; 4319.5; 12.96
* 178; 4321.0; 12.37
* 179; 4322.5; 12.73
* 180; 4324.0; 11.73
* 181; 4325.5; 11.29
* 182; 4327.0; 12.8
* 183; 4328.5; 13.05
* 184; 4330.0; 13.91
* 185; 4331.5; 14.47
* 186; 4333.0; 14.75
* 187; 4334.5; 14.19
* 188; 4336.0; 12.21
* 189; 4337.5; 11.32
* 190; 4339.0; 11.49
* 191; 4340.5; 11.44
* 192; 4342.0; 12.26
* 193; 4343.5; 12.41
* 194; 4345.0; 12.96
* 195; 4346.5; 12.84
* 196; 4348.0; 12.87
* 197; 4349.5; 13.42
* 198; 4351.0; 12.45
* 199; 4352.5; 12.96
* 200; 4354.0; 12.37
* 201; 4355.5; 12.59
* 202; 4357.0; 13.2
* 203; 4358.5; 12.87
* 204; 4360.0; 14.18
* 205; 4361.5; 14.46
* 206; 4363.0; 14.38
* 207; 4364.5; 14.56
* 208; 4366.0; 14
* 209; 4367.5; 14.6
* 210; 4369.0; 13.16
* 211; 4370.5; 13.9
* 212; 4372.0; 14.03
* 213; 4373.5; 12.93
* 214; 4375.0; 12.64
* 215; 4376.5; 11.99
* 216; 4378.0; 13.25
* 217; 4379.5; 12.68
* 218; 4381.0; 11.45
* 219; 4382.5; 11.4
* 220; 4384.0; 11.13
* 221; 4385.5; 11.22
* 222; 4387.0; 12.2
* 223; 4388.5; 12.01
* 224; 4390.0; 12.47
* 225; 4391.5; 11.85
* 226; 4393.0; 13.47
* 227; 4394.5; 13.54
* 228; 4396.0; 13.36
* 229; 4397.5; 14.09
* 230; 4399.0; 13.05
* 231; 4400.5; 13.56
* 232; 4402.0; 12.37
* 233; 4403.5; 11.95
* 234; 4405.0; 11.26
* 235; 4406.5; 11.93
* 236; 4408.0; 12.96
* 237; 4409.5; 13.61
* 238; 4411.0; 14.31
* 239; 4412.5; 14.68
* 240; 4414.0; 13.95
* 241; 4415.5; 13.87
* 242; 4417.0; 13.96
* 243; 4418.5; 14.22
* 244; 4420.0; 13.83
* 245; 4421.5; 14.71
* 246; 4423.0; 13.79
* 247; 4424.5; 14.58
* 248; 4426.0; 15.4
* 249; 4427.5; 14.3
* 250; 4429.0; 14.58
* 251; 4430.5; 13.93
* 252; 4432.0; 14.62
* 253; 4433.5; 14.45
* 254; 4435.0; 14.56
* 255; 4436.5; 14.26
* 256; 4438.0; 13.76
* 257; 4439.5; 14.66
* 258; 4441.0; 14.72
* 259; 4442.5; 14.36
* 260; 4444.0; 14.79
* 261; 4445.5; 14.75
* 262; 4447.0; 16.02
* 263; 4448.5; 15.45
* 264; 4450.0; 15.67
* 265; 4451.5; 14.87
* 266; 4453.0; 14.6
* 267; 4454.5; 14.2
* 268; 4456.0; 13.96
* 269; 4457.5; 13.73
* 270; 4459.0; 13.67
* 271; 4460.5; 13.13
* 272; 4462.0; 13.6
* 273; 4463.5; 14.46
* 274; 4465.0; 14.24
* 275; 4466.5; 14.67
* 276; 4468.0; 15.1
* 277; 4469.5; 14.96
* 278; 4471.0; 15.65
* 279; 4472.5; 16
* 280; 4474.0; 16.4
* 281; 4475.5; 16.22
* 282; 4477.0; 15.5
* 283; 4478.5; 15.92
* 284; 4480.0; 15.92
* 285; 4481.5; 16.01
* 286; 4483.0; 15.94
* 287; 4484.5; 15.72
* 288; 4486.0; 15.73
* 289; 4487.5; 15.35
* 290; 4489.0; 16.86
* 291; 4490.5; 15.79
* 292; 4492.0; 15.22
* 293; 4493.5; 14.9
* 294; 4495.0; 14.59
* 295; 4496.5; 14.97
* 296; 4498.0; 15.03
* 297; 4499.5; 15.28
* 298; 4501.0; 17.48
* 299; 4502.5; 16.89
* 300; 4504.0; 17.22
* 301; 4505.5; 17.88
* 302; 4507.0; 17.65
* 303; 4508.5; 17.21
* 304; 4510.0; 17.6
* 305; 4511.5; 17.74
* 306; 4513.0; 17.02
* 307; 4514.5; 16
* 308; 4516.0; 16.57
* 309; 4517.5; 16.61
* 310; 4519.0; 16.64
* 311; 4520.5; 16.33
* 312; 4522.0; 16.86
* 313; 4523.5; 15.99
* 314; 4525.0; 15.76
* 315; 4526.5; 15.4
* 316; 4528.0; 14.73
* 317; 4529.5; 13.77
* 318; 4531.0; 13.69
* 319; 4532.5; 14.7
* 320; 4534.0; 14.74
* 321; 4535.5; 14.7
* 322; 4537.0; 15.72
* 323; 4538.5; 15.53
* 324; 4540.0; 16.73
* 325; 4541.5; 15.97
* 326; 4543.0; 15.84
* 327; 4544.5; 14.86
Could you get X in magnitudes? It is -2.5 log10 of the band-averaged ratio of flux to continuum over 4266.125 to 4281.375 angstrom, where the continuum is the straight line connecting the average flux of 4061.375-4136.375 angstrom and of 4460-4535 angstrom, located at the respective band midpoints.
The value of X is 0.17 mag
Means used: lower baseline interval 11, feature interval 11.1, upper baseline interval 15.8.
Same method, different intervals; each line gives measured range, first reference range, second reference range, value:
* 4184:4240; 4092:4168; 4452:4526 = 0.124 mag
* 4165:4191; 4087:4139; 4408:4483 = 0.157 mag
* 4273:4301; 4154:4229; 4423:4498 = 0.143 mag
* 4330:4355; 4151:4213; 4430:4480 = 0.017 mag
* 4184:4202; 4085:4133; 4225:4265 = 0.136 mag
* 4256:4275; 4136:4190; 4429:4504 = 0.040 mag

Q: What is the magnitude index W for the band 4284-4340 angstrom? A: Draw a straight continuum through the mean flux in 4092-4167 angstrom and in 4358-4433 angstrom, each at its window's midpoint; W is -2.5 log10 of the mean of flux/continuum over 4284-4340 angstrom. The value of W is 0.129 mag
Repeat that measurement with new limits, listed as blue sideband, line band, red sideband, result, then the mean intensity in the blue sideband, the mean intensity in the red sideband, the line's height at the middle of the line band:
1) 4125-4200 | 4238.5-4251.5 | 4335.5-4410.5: -0.075 mag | 10.5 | 12.8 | 11.4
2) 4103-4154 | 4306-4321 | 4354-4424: 0.139 mag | 10.8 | 13.2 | 12.5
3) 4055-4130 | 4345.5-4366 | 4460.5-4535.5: 0.059 mag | 10.9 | 15.8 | 14.1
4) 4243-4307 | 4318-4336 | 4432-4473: -0.093 mag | 10.9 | 14.6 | 12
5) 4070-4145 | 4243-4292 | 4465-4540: 0.140 mag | 11.1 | 15.9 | 13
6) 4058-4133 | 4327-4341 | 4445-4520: 0.068 mag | 10.9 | 15.7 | 13.8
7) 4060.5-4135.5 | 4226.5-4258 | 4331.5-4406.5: 0.043 mag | 11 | 12.9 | 12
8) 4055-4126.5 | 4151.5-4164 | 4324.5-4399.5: 0.064 mag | 11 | 12.9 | 11.4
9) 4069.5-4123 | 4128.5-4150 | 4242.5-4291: 0.056 mag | 11.1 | 11.5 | 11.2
